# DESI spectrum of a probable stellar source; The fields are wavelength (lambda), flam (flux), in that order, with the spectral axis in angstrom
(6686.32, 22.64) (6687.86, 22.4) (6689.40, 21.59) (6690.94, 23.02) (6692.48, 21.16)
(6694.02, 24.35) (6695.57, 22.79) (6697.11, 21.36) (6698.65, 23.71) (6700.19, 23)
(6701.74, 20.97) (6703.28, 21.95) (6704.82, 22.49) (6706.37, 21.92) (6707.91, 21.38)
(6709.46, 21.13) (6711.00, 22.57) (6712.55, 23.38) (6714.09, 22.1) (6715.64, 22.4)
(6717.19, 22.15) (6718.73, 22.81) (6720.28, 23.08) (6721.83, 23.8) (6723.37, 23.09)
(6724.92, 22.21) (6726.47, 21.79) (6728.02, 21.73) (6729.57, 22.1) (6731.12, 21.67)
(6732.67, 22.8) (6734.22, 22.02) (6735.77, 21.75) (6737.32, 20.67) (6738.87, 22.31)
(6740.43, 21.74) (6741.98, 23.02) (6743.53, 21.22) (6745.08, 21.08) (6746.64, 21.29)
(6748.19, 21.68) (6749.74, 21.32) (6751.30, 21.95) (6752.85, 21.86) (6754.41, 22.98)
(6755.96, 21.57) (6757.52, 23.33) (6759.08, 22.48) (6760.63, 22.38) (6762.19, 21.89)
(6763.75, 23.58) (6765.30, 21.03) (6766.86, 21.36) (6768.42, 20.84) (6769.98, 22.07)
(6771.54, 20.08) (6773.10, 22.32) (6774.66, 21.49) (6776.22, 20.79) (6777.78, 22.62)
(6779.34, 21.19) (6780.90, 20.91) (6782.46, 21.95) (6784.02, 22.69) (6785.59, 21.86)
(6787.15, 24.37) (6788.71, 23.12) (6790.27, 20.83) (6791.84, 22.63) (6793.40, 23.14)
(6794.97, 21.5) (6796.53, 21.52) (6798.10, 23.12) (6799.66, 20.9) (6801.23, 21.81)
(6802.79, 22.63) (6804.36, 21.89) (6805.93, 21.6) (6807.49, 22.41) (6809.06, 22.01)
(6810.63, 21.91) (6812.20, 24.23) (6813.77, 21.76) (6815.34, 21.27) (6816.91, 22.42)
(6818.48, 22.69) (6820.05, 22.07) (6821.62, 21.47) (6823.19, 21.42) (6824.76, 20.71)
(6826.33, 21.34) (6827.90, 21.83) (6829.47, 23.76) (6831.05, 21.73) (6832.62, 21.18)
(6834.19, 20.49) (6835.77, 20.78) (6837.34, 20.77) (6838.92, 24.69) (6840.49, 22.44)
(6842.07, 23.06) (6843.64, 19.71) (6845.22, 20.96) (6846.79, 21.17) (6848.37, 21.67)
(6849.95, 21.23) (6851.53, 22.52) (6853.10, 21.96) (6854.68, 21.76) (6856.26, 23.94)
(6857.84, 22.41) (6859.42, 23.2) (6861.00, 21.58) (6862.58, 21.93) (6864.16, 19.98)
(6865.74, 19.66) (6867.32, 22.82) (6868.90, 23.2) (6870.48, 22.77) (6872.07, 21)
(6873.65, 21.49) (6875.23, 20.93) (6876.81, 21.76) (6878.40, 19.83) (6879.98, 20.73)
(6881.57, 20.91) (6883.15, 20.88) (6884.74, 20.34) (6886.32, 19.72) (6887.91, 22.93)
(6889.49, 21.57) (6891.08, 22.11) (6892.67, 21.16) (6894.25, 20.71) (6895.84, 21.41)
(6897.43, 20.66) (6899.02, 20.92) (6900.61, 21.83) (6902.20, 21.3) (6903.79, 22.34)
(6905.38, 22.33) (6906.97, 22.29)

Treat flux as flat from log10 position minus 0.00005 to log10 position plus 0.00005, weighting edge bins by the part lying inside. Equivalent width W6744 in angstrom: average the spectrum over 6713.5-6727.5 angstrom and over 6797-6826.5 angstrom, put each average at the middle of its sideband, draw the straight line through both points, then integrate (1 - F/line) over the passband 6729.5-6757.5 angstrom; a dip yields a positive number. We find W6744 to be 0.7 angstrom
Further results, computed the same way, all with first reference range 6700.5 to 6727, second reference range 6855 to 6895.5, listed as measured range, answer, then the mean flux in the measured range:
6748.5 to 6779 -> 0.3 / 21.9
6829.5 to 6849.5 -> 0.0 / 21.6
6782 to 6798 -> -0.3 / 22.4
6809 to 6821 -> -0.3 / 22.3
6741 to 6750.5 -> 0.2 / 21.6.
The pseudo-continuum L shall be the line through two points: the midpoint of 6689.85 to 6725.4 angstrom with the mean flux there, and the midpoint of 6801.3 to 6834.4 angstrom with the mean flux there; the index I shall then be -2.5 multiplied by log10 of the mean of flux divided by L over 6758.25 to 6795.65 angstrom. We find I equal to 0.01 mag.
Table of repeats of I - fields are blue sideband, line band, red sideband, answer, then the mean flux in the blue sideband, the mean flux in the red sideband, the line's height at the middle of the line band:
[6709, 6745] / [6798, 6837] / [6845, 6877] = 0.00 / 22.2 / 21.8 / 22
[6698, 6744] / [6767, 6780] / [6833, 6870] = 0.03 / 22.2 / 21.8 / 22.1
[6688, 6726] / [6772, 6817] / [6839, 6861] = 0.01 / 22.4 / 22.1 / 22.2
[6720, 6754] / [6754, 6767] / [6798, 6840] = -0.02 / 22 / 21.9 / 22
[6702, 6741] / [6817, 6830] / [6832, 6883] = -0.01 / 22.2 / 21.6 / 21.8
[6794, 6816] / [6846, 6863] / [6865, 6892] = -0.03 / 22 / 21.3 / 21.6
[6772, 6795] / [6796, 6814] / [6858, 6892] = -0.01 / 22.1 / 21.4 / 21.9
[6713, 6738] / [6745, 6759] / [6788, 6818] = 0.01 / 22.3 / 22.1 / 22.2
